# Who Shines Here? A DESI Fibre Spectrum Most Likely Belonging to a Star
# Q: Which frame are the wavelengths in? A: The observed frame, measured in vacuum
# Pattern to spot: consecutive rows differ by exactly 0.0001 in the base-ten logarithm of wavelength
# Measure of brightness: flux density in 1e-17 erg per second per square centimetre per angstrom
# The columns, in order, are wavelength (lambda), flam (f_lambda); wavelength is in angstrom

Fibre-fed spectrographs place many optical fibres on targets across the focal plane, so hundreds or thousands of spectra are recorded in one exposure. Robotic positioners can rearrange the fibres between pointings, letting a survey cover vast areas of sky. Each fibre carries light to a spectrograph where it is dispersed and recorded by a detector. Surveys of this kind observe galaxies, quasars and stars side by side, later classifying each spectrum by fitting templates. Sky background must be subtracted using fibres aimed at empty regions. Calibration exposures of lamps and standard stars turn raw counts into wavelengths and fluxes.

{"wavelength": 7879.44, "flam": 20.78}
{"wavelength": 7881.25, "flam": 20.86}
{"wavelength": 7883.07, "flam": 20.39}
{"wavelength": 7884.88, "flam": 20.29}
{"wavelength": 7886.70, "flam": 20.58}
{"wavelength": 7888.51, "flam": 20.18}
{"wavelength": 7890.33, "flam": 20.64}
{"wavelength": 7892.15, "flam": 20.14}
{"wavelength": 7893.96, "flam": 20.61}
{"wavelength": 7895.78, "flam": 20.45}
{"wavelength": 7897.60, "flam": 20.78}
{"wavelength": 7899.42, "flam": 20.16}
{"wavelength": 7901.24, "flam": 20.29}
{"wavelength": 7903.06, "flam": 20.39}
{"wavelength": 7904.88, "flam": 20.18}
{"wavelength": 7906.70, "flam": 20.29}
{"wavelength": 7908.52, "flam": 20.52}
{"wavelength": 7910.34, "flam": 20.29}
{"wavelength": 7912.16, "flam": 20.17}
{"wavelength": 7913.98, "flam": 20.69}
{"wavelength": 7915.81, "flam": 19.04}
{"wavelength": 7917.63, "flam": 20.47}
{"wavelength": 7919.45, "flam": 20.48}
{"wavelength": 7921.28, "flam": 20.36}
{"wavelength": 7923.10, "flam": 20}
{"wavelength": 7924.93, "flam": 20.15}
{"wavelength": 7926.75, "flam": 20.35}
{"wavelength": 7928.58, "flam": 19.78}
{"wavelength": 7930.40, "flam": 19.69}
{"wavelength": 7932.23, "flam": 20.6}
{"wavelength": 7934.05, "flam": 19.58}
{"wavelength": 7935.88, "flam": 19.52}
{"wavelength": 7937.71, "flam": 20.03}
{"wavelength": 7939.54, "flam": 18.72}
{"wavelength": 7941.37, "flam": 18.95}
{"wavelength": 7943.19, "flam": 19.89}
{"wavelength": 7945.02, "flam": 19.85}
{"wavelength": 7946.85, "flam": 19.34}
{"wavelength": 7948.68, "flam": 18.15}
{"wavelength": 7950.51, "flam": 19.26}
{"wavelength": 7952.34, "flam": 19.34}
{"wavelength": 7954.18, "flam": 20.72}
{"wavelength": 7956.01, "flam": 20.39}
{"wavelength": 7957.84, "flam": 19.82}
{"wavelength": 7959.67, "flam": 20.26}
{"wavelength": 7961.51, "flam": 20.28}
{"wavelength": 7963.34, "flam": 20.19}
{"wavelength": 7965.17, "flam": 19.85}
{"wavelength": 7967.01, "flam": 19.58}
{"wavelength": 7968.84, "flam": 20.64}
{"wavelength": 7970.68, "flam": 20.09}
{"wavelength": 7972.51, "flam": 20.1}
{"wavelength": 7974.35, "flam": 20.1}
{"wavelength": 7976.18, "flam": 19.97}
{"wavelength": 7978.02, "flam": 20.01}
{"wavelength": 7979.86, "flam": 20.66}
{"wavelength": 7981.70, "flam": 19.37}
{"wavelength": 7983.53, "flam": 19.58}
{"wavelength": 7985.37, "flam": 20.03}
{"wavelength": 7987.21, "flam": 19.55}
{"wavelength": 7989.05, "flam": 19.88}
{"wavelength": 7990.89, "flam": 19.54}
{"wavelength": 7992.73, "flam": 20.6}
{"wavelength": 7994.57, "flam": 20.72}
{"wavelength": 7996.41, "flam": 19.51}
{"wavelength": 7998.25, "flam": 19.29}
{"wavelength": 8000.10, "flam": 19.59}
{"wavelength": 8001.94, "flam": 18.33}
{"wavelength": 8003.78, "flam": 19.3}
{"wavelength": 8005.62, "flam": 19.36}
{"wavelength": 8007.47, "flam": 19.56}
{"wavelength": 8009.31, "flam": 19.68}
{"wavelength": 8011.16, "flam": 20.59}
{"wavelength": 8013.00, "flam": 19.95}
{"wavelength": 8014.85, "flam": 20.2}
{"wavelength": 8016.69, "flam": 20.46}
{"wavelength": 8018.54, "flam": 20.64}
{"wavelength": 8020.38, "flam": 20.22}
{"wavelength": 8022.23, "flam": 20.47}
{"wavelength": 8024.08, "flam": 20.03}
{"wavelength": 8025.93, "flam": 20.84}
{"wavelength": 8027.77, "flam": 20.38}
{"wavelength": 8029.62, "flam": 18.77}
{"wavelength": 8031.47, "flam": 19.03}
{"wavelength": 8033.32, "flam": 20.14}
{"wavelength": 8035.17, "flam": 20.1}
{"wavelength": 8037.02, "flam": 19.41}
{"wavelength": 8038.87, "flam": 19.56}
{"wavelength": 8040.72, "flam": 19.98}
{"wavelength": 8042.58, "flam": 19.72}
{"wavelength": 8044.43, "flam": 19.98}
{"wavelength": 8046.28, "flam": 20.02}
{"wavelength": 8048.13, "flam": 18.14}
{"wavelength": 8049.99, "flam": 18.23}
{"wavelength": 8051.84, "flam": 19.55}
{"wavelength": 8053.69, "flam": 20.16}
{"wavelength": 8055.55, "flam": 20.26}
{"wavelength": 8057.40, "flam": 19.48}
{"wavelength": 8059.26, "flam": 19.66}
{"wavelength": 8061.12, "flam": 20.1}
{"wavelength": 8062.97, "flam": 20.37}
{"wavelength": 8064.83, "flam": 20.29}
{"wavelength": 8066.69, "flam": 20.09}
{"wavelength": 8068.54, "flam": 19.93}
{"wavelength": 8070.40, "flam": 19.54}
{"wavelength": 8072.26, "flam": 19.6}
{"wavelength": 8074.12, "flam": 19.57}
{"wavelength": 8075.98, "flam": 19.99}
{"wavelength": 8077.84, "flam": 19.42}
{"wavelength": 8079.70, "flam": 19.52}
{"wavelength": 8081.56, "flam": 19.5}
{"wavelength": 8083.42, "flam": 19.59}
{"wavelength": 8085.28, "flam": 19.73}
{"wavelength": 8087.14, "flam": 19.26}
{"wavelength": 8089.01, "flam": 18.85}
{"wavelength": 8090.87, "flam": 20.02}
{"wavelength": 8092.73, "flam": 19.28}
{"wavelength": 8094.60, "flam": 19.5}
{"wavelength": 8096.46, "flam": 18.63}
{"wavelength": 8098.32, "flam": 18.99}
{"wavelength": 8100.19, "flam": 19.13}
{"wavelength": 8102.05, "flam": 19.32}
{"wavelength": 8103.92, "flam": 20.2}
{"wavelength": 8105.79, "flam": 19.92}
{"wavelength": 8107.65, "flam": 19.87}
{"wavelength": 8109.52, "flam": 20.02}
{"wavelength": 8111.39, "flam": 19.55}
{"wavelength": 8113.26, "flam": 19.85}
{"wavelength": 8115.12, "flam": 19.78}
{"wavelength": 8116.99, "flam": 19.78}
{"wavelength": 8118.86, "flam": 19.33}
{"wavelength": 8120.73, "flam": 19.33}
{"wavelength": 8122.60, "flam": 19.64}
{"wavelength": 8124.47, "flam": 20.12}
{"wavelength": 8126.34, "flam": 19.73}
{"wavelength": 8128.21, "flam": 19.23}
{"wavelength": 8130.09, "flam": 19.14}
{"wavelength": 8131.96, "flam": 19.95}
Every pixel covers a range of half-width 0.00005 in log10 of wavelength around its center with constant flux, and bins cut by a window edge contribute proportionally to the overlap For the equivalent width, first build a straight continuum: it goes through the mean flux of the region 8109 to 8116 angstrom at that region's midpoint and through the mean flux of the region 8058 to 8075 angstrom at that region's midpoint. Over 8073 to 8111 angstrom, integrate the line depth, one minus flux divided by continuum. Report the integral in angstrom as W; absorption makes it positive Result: 0.6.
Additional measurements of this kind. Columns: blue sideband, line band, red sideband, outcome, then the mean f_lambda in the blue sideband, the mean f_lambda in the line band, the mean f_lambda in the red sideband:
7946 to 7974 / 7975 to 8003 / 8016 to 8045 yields 0.2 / 19.9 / 19.8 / 20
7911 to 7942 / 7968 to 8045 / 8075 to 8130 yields -0.6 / 19.9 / 19.9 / 19.5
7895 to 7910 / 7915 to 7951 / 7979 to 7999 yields 0.9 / 20.4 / 19.7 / 19.9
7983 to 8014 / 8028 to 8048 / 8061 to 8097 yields 0.0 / 19.7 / 19.6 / 19.6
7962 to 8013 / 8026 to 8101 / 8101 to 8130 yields 0.6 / 19.8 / 19.6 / 19.7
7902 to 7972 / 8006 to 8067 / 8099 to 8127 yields -0.2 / 19.9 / 19.9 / 19.7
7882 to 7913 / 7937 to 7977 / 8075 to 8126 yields 0.7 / 20.4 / 19.8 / 19.6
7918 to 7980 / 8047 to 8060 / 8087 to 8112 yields 0.2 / 19.9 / 19.4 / 19.5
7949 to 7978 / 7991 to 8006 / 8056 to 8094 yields 0.2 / 20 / 19.6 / 19.7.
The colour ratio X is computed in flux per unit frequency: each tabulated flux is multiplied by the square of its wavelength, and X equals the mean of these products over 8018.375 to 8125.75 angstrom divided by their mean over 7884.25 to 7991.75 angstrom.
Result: 1.0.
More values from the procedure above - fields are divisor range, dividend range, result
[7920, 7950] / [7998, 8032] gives 1.03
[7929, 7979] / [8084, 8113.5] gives 1.02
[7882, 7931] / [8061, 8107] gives 1.01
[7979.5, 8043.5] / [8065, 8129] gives 1.01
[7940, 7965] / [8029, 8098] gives 1.02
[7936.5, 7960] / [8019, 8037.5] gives 1.04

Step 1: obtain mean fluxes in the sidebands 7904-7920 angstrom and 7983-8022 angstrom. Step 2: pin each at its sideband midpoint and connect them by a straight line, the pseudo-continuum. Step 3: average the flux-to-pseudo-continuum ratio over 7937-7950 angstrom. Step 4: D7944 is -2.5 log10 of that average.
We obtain 0.05 mag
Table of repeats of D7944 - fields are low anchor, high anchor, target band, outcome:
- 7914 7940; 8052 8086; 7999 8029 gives 0.00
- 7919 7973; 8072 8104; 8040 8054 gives 0.01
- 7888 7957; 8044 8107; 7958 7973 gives -0.01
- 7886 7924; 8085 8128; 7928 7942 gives 0.03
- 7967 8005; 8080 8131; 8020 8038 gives -0.01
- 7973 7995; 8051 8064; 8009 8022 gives -0.02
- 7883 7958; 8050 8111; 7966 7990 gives 0.00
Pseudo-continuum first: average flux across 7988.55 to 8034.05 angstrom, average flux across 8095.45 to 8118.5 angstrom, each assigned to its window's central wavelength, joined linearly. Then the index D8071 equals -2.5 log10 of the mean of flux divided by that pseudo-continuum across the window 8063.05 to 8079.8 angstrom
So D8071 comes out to -0.006 mag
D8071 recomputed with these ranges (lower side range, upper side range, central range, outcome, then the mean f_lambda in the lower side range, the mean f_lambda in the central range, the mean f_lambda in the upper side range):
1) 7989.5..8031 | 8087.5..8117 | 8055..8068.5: -0.018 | 19.9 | 20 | 19.5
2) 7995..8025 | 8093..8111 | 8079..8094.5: 0.005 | 19.8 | 19.5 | 19.5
